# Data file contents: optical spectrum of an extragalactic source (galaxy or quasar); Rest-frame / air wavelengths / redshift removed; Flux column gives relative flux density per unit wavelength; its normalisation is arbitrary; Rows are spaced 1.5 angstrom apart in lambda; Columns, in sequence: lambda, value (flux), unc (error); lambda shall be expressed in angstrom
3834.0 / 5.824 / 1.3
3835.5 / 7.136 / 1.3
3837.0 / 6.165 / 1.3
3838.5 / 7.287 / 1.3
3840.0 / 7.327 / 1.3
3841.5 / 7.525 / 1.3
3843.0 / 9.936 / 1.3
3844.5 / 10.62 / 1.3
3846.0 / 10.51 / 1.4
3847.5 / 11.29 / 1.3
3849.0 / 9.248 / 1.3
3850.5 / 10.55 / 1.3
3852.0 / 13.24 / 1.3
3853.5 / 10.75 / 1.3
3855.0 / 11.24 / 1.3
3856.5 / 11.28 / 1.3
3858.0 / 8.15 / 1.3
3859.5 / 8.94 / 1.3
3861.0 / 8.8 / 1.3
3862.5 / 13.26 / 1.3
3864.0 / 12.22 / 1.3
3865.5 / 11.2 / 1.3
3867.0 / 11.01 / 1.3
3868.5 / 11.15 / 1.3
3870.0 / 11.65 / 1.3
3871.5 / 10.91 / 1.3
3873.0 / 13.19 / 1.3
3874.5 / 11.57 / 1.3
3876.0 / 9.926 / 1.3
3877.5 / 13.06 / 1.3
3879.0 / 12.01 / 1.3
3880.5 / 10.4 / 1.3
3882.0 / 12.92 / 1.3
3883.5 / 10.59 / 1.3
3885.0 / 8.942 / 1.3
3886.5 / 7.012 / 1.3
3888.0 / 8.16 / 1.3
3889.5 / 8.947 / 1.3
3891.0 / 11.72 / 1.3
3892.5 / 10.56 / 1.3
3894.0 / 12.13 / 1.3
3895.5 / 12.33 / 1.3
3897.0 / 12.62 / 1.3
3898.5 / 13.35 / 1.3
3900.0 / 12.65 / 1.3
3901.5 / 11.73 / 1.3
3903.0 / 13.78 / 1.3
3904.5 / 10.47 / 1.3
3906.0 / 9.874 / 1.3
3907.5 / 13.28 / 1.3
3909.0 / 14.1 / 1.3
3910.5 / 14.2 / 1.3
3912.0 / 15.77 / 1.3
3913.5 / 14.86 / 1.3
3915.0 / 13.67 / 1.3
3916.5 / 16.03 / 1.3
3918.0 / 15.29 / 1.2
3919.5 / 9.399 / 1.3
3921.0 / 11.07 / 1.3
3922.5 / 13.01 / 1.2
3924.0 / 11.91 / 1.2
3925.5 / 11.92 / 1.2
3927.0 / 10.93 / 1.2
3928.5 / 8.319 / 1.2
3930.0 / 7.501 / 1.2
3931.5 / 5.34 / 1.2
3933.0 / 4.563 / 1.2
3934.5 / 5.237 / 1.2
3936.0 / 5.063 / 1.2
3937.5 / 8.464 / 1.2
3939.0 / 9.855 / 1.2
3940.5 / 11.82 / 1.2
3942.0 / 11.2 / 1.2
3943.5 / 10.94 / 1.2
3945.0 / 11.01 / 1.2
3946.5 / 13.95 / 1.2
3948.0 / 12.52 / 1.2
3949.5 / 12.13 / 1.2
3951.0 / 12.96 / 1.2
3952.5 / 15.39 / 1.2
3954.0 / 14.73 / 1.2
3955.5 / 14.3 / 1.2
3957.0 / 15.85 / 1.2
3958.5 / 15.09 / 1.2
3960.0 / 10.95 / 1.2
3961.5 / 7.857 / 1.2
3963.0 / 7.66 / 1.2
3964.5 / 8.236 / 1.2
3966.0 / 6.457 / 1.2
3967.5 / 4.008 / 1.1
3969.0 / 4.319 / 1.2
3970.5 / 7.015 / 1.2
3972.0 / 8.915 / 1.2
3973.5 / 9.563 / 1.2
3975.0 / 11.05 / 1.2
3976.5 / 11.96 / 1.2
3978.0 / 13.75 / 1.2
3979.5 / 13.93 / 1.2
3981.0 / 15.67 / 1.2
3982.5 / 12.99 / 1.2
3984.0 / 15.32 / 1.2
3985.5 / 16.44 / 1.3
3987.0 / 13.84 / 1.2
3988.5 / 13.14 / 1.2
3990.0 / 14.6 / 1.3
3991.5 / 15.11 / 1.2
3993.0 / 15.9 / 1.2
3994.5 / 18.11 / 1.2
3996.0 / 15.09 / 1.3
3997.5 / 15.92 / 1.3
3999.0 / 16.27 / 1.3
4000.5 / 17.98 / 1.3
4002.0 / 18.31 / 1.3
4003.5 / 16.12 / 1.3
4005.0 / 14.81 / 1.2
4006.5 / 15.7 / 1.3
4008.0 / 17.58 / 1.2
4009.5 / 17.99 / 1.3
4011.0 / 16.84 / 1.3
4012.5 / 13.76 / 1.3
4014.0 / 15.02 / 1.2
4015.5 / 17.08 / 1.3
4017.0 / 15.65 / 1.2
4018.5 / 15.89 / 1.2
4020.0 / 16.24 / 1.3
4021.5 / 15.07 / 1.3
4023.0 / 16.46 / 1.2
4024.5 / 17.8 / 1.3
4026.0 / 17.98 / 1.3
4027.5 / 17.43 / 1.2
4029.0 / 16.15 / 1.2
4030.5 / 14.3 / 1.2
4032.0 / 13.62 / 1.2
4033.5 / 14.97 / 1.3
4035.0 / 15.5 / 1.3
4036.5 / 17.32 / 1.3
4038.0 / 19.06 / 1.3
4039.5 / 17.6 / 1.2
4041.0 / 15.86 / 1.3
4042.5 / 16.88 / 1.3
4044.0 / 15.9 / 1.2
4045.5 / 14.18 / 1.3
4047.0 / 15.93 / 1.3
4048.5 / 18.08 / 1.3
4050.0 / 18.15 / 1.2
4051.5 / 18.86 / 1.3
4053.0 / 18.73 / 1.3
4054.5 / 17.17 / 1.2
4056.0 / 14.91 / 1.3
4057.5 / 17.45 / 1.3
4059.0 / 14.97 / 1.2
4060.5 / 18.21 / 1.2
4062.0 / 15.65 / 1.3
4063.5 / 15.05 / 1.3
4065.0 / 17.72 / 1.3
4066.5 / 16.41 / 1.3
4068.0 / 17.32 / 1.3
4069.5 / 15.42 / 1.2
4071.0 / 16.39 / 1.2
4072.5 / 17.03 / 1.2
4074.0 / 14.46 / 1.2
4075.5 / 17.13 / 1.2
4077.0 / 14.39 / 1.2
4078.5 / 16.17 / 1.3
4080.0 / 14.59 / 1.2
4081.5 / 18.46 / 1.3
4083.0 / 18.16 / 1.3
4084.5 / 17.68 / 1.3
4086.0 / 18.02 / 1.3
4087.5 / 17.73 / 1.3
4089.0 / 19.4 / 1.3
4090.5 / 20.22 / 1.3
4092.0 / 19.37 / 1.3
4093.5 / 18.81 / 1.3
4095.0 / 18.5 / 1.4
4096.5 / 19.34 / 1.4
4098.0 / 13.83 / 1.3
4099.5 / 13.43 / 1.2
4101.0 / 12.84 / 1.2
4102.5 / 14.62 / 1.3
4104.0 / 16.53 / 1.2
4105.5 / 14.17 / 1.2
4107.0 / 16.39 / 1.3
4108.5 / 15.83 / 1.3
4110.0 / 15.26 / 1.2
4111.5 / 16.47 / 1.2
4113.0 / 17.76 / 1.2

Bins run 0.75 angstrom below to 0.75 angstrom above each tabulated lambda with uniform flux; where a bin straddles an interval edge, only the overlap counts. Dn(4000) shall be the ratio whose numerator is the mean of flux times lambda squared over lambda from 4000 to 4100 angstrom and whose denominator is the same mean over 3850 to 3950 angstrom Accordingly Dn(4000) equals 1.62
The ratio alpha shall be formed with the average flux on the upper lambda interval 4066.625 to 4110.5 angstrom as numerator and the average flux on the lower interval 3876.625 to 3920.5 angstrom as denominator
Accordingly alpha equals 1.4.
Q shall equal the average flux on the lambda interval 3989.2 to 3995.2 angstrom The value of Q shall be 15.9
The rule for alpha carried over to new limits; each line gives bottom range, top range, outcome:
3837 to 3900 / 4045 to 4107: 1.57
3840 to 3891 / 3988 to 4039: 1.53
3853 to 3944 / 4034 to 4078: 1.51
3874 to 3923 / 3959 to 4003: 1.04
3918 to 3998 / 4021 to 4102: 1.47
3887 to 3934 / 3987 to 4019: 1.39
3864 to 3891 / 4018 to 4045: 1.51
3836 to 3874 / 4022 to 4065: 1.61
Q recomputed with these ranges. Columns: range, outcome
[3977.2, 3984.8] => 14.3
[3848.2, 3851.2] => 9.91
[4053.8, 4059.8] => 16.1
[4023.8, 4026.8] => 17.9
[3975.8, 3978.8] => 12.9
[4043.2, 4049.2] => 16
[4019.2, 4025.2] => 16.4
